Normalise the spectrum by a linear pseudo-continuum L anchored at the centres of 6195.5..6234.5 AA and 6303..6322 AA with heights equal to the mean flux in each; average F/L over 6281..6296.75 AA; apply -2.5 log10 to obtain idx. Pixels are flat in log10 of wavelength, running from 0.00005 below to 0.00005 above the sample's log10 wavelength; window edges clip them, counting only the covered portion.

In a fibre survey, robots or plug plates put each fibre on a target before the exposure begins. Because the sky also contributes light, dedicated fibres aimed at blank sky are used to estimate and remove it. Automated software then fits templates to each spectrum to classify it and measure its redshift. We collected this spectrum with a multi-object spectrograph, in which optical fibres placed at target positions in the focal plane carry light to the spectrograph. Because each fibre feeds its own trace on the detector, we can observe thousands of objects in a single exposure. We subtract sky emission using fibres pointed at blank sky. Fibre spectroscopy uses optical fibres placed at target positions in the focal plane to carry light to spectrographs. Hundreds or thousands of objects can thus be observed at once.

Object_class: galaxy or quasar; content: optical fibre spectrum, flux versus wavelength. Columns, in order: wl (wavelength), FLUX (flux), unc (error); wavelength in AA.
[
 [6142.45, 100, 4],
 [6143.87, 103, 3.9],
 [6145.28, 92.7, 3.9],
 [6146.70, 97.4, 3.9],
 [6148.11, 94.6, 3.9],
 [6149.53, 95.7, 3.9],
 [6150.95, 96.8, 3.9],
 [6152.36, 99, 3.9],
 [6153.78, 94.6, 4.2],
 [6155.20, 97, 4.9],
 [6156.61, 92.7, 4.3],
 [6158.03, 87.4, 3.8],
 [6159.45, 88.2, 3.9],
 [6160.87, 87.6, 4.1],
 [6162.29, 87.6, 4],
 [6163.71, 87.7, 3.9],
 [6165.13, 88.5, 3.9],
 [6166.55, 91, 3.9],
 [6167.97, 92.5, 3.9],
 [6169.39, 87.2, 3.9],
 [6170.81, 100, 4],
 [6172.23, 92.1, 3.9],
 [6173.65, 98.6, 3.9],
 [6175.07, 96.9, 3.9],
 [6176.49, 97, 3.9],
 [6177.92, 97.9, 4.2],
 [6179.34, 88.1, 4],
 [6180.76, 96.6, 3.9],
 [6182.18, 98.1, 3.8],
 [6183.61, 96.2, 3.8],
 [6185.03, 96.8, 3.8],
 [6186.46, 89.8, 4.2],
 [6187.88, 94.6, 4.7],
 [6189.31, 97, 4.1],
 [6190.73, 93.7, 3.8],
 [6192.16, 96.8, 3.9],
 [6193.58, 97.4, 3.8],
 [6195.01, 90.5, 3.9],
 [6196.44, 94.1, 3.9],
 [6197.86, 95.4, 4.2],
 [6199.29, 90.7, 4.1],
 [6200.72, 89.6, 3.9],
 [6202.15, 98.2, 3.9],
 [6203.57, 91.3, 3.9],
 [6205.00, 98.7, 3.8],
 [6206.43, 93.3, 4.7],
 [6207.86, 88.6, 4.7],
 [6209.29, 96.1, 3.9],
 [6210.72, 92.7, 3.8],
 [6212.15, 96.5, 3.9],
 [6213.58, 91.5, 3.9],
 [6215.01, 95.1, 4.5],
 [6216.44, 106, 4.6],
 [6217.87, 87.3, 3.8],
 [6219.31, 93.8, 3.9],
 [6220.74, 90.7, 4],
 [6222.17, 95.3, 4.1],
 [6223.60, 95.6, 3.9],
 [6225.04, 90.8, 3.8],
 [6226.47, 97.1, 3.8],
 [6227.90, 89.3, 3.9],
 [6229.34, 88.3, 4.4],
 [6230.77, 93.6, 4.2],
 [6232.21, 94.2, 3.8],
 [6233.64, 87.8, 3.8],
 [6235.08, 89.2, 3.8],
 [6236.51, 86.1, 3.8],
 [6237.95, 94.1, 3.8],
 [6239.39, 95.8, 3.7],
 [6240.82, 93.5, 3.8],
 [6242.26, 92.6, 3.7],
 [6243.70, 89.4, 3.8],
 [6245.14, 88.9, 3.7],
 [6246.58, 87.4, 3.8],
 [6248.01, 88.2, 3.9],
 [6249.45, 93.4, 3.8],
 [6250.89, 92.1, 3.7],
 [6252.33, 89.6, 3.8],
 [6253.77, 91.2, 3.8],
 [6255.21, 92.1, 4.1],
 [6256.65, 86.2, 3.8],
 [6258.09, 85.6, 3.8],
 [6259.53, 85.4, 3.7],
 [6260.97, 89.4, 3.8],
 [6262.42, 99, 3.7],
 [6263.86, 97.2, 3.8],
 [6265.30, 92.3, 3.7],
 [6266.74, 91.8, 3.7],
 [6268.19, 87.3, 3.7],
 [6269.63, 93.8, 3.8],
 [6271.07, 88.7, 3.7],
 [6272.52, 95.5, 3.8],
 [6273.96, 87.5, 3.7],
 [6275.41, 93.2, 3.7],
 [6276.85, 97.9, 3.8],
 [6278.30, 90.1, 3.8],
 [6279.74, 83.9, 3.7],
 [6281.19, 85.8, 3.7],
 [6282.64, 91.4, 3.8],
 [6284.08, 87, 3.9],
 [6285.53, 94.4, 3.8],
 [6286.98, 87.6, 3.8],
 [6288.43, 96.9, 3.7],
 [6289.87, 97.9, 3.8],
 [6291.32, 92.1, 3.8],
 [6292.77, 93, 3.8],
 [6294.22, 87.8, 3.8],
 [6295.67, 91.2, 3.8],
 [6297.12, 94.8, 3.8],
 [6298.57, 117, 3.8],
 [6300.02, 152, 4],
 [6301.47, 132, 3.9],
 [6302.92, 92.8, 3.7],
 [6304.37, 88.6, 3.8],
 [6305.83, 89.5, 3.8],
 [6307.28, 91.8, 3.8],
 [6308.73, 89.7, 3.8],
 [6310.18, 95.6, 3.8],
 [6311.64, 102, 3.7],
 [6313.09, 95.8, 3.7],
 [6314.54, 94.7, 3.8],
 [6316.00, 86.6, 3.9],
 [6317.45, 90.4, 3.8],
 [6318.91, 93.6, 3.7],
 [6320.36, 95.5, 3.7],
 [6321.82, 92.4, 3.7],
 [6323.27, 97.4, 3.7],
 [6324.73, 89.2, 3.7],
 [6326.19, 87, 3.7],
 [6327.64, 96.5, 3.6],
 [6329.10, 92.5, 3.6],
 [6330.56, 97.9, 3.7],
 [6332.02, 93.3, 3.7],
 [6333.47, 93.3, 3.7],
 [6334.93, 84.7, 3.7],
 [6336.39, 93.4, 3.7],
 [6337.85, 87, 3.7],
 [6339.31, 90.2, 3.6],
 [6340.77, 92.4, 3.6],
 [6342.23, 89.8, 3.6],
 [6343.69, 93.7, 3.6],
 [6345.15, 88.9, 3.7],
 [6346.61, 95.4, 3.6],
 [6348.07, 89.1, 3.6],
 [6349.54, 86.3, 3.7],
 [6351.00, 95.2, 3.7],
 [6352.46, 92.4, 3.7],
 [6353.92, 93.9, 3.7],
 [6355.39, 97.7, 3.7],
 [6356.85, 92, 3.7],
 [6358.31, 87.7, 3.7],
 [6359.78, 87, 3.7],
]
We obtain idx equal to 0.02 mag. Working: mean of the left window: 93.4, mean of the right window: 92.8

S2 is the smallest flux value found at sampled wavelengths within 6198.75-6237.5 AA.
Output 86.1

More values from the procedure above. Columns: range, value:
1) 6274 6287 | 83.9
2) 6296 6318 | 86.6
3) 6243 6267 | 85.4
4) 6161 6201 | 87.2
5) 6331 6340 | 84.7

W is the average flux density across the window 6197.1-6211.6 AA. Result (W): 93.5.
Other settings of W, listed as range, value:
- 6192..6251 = 92.8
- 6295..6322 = 99.4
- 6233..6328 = 93.4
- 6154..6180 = 92.2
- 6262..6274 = 92.7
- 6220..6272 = 91.2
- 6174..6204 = 94.7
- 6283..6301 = 99.6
